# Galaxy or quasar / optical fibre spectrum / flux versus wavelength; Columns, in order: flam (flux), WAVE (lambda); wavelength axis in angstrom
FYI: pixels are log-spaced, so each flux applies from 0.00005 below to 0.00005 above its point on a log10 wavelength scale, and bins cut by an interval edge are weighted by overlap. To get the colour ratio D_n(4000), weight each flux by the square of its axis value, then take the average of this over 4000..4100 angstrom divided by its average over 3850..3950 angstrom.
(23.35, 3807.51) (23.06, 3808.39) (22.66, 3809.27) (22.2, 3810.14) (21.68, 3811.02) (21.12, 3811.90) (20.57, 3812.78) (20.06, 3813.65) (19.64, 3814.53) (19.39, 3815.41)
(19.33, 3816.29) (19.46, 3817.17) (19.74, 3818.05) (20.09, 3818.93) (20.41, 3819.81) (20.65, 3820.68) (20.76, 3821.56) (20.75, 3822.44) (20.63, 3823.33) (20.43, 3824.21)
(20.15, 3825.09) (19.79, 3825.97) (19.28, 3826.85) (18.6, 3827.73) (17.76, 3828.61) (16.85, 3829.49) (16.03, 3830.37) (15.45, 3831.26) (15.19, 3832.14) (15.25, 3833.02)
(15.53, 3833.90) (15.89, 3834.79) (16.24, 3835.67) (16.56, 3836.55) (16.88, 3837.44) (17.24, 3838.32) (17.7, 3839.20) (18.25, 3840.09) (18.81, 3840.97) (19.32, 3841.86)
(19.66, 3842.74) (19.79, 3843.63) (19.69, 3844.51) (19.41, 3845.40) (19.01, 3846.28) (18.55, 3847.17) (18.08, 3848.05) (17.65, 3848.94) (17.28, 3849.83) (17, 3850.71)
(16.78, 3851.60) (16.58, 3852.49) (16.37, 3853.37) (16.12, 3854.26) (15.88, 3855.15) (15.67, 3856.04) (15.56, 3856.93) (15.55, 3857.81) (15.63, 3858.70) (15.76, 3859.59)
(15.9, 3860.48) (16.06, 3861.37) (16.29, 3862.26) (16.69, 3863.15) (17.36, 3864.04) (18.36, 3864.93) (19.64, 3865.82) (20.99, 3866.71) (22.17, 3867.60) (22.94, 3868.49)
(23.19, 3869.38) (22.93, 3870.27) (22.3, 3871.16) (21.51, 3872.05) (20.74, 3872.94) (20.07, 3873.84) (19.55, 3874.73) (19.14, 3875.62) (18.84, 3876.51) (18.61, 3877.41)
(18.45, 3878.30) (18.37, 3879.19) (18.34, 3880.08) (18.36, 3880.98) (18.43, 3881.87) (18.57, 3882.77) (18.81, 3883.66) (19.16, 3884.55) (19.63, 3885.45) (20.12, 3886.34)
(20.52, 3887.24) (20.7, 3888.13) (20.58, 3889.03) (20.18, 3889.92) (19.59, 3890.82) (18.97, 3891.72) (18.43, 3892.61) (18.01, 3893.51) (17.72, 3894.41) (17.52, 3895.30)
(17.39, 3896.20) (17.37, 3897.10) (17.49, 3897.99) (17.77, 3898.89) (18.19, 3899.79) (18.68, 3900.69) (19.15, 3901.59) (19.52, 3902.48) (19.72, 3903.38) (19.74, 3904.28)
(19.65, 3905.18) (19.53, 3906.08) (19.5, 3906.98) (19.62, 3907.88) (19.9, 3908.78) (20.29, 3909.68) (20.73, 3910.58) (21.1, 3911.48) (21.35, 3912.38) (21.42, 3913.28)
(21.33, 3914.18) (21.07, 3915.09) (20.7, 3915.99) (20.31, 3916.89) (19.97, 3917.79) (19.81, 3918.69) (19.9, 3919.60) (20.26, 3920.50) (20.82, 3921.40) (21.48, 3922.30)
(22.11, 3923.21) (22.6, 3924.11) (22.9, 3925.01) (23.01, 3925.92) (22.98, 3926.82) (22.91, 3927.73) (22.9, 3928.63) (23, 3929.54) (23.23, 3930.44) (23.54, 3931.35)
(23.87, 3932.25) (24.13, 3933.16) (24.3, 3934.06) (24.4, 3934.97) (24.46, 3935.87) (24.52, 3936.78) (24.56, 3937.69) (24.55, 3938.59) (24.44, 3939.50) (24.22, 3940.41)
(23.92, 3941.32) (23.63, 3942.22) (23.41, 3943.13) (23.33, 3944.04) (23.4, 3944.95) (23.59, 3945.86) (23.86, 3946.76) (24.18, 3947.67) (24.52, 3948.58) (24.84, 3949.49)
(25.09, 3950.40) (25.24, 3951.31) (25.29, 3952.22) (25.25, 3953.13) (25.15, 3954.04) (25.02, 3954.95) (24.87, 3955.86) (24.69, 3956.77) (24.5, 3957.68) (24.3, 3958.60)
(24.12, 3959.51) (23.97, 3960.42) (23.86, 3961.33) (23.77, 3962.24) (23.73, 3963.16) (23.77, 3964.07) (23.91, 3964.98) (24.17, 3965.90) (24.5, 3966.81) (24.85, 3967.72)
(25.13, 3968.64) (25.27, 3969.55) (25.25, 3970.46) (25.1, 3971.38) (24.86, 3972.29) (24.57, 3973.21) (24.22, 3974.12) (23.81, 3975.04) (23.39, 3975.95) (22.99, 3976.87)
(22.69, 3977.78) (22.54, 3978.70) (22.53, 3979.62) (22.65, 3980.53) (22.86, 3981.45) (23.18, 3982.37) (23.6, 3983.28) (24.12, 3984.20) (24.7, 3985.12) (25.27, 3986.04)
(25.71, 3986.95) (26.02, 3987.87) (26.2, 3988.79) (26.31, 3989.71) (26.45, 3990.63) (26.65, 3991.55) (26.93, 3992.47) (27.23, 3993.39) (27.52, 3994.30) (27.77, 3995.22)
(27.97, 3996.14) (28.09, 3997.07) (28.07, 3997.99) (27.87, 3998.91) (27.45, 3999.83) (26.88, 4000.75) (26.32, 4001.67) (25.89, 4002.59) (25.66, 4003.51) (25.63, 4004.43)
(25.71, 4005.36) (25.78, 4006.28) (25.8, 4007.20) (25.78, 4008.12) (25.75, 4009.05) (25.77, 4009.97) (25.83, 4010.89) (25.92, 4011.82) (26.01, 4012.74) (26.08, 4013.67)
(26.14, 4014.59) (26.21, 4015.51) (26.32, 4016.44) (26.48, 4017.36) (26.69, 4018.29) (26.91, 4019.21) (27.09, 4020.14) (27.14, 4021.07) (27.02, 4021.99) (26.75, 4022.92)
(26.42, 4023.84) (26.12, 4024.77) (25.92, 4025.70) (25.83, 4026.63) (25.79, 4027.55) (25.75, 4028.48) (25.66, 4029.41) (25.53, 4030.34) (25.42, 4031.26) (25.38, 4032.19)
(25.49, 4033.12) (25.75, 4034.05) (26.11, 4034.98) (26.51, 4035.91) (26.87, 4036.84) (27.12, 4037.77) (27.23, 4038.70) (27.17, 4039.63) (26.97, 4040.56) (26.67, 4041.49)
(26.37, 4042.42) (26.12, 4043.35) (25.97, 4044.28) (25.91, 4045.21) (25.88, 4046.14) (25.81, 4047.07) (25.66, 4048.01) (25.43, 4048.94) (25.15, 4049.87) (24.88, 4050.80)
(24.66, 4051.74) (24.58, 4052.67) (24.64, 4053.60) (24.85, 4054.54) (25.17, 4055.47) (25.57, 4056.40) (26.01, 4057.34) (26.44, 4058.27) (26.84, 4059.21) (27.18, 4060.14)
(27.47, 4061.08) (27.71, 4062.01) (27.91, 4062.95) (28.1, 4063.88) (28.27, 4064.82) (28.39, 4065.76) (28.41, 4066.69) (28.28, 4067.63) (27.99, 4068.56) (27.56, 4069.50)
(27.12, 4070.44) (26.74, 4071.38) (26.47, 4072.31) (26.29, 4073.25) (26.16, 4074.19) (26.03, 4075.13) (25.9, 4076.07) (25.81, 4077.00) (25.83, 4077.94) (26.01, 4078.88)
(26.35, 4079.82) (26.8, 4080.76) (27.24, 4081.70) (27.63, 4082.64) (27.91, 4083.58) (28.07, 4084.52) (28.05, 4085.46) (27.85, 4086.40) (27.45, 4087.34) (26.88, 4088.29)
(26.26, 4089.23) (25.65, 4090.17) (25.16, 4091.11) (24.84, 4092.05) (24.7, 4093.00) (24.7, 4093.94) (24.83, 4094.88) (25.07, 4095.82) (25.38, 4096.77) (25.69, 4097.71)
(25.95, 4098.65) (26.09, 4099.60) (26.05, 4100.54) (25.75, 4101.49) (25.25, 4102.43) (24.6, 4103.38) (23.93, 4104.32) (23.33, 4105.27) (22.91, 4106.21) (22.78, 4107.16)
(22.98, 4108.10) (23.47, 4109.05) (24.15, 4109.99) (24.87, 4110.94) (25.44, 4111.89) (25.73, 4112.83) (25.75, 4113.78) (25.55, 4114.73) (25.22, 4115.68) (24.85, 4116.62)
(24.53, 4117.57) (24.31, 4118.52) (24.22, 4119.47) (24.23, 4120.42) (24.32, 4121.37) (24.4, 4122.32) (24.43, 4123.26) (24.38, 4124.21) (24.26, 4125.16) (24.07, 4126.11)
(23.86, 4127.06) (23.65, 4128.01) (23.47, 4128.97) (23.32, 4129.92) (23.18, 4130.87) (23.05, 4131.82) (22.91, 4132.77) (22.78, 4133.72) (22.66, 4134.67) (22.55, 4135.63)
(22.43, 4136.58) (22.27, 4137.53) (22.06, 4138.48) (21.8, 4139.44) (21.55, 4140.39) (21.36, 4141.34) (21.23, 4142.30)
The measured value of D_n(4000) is 1.39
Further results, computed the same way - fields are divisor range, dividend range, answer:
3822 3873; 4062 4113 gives 1.62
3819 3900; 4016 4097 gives 1.58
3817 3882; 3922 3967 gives 1.37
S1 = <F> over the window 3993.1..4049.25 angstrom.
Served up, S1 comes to 26.4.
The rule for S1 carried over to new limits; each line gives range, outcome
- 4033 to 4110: 26.1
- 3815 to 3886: 18.5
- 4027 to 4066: 26.2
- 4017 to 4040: 26.3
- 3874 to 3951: 21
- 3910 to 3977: 23.5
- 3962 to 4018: 25.4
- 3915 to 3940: 22.6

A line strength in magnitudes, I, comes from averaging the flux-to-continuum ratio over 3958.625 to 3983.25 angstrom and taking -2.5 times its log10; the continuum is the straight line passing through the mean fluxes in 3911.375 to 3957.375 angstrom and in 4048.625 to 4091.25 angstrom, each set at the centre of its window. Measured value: 0.009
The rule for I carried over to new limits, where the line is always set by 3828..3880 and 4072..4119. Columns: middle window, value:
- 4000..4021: -0.14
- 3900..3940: -0.08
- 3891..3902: 0.07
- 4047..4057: -0.04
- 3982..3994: -0.16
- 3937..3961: -0.16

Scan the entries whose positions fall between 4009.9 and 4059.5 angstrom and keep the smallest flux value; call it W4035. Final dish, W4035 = 24.58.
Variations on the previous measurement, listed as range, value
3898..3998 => 17.77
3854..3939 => 15.55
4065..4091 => 25.65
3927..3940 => 22.9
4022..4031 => 25.53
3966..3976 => 23.39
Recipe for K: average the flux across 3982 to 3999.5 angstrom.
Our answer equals 26.3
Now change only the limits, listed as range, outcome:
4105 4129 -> 24.3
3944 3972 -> 24.5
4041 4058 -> 25.5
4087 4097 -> 25.5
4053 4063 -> 26.3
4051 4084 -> 26.7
